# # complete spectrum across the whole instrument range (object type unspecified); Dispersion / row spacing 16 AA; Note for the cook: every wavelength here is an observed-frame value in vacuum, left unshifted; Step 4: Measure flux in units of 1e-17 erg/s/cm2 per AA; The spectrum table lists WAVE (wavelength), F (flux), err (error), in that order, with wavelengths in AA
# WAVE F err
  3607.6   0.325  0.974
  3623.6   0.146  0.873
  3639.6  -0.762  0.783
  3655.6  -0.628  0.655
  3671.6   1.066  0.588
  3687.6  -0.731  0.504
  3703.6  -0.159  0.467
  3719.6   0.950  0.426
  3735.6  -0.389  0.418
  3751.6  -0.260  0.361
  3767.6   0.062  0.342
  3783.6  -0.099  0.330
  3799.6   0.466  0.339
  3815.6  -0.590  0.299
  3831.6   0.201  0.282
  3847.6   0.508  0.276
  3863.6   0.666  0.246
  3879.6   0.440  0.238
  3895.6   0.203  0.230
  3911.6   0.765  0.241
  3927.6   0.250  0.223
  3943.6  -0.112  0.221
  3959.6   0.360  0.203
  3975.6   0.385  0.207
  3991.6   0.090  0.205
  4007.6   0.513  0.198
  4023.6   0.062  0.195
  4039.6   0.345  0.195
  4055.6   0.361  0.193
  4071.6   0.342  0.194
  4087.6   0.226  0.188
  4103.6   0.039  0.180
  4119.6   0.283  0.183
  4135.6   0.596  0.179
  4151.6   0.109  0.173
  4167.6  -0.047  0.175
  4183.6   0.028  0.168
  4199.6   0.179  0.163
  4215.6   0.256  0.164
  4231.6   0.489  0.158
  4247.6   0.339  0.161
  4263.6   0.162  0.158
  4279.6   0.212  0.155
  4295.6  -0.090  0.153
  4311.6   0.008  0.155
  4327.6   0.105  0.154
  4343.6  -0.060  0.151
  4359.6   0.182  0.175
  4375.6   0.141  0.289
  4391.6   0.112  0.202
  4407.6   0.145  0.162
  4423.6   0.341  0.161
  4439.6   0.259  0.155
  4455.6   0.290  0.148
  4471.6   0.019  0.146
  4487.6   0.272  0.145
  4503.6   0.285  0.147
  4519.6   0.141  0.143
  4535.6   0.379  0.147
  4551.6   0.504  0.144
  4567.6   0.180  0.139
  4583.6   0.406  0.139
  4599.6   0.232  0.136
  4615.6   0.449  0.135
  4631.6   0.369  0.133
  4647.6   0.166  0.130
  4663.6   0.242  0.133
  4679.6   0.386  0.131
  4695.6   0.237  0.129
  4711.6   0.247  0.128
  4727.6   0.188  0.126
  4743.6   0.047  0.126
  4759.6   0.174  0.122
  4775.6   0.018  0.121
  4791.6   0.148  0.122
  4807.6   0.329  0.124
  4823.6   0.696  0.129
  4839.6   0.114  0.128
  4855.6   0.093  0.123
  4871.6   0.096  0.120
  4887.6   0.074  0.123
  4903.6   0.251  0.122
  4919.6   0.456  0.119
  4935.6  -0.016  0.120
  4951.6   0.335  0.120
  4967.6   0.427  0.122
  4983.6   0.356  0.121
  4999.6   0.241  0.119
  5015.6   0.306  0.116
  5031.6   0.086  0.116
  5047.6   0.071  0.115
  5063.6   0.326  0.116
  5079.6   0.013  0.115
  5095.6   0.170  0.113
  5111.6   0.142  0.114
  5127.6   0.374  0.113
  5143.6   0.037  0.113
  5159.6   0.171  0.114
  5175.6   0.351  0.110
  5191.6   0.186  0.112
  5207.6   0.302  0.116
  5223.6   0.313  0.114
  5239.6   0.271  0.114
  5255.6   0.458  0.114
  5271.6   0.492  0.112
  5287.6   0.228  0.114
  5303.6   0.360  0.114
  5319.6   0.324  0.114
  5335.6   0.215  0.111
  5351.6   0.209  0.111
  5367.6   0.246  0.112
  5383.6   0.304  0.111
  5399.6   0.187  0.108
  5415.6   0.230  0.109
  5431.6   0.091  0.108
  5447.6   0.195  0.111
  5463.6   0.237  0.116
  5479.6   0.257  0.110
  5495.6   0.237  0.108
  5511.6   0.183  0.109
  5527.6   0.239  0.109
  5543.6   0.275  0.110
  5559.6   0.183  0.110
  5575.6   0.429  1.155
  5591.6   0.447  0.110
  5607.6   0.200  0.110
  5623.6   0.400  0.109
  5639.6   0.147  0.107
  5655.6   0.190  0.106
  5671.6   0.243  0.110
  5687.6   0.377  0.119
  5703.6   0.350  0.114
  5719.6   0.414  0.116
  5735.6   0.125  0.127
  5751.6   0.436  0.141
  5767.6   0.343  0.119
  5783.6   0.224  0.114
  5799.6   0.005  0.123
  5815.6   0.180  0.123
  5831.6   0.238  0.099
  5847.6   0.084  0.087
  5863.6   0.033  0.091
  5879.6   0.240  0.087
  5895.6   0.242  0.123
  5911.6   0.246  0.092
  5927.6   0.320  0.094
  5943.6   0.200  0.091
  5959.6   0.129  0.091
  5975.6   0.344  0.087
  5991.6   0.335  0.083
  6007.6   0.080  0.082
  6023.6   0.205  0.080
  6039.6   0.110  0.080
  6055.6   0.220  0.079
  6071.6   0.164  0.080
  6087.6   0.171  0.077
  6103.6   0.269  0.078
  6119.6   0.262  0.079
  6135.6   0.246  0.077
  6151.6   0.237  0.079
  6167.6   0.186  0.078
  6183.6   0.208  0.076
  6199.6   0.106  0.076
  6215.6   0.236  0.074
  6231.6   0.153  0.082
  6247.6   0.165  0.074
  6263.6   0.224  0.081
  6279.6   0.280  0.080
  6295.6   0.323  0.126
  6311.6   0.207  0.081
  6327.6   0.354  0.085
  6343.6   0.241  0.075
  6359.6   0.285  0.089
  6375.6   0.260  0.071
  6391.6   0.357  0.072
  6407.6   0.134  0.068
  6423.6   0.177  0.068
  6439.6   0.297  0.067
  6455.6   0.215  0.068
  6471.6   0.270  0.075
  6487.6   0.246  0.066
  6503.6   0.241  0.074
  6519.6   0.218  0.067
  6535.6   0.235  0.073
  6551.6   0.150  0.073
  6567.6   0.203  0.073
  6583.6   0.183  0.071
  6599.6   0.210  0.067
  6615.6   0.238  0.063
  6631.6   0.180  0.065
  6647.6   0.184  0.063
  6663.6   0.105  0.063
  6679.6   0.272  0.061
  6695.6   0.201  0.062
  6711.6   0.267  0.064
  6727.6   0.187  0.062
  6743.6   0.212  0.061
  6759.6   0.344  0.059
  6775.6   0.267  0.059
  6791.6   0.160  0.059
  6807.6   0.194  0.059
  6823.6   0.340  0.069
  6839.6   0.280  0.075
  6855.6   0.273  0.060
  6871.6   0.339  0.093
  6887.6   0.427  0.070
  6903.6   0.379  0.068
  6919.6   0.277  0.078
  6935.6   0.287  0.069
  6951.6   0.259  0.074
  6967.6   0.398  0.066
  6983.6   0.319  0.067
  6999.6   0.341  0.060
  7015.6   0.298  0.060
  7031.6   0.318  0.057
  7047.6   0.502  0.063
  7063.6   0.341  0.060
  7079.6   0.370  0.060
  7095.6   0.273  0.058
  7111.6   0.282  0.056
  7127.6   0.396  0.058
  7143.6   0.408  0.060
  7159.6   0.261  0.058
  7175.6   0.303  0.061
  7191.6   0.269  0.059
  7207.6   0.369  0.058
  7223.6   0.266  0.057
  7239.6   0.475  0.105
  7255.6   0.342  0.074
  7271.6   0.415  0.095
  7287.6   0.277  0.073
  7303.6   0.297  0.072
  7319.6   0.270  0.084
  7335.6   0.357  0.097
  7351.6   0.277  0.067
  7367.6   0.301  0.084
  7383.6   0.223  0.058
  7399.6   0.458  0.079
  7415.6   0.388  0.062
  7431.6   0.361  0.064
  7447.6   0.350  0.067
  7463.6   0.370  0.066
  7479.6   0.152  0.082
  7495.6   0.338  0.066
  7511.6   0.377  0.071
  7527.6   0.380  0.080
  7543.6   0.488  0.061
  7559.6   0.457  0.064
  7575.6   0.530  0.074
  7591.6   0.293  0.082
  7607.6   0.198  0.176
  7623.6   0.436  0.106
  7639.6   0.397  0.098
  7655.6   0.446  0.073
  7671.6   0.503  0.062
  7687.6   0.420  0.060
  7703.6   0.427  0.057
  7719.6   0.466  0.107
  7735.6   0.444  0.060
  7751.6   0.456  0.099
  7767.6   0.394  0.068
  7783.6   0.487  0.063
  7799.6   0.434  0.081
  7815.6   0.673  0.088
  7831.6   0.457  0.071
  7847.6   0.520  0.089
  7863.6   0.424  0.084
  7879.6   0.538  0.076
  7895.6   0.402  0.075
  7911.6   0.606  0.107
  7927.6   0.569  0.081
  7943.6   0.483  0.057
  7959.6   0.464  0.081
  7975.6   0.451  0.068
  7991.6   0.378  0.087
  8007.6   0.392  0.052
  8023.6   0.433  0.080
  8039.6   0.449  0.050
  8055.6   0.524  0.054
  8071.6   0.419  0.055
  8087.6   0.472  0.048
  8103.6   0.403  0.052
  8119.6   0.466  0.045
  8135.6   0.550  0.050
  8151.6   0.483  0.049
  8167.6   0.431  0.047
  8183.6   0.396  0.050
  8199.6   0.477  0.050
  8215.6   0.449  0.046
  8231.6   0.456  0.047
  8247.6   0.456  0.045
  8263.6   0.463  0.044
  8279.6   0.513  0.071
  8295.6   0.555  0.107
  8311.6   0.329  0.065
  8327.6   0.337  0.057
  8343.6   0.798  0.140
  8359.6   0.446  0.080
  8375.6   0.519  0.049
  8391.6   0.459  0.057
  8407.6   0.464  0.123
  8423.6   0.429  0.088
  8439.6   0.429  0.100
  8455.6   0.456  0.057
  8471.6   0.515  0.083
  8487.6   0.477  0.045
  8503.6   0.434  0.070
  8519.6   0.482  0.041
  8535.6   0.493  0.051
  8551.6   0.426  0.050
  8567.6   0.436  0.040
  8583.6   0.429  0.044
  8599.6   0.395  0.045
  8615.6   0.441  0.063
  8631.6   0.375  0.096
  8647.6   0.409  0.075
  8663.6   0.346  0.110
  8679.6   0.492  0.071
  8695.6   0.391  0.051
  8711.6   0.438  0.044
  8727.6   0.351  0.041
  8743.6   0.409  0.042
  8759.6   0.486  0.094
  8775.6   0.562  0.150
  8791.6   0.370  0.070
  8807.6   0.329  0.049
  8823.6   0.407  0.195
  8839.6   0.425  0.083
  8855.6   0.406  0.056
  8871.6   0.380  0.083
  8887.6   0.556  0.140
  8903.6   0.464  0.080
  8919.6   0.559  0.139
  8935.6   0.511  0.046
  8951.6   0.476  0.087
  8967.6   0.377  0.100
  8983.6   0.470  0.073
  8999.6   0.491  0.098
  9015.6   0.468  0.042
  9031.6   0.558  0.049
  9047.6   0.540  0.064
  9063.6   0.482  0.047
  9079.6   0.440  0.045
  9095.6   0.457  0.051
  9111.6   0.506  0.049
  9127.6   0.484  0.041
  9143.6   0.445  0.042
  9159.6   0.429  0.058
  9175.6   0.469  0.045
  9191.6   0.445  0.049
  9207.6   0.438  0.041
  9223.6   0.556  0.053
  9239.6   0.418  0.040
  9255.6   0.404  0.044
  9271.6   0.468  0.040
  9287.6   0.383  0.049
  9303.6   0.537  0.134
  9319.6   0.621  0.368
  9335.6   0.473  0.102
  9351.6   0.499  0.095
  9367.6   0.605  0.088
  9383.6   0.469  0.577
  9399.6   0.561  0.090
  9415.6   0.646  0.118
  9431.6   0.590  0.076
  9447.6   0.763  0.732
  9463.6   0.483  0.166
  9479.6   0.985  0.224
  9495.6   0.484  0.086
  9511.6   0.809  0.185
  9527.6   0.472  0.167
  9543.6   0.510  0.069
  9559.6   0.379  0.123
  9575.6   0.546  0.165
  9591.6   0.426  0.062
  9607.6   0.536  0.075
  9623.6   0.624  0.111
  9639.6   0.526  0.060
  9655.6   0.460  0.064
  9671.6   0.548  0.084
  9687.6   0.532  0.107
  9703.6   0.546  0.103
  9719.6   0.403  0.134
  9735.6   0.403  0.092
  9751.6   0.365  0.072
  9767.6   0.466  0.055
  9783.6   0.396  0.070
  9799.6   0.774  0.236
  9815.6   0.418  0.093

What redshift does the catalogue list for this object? 0.71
